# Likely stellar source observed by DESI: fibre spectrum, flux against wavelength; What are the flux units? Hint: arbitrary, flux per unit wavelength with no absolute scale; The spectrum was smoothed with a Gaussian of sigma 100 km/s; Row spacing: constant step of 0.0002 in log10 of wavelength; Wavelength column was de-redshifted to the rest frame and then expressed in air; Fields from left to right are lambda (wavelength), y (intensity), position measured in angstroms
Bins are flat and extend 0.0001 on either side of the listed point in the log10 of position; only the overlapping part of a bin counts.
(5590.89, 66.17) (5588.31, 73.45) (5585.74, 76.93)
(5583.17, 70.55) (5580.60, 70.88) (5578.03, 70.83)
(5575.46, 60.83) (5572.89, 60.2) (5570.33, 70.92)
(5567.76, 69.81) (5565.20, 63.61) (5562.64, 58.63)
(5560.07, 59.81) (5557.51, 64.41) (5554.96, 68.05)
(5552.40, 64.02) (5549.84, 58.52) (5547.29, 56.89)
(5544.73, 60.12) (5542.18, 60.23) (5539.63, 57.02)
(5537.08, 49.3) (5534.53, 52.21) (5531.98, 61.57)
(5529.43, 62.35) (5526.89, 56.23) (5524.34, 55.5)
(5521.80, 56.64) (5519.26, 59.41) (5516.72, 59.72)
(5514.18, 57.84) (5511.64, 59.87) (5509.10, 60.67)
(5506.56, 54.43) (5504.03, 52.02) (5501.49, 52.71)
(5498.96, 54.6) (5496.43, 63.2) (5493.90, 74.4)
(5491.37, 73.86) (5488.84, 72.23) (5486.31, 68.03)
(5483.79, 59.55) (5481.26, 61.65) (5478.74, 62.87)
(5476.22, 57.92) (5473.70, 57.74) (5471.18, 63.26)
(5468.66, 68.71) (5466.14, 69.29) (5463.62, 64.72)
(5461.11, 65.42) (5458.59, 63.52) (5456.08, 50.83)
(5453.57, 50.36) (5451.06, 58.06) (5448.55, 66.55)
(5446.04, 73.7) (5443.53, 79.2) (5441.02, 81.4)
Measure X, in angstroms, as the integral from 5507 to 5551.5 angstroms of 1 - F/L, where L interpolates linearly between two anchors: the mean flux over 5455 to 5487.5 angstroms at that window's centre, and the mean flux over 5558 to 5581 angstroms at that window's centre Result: 4.2 angstroms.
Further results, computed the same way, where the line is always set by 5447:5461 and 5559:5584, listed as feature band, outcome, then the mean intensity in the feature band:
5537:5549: 1.2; 57.5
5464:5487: -1.2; 63.2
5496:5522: 2.0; 57.2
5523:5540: 1.9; 56.3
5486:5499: -1.7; 68.9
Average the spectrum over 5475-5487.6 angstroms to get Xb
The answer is 62.1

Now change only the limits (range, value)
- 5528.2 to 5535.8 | 58.7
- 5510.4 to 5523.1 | 58.7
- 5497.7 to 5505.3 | 53.1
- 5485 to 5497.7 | 70.3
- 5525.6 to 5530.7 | 59.3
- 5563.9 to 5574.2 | 66.1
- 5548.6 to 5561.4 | 62.9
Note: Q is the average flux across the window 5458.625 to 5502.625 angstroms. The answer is 64.1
